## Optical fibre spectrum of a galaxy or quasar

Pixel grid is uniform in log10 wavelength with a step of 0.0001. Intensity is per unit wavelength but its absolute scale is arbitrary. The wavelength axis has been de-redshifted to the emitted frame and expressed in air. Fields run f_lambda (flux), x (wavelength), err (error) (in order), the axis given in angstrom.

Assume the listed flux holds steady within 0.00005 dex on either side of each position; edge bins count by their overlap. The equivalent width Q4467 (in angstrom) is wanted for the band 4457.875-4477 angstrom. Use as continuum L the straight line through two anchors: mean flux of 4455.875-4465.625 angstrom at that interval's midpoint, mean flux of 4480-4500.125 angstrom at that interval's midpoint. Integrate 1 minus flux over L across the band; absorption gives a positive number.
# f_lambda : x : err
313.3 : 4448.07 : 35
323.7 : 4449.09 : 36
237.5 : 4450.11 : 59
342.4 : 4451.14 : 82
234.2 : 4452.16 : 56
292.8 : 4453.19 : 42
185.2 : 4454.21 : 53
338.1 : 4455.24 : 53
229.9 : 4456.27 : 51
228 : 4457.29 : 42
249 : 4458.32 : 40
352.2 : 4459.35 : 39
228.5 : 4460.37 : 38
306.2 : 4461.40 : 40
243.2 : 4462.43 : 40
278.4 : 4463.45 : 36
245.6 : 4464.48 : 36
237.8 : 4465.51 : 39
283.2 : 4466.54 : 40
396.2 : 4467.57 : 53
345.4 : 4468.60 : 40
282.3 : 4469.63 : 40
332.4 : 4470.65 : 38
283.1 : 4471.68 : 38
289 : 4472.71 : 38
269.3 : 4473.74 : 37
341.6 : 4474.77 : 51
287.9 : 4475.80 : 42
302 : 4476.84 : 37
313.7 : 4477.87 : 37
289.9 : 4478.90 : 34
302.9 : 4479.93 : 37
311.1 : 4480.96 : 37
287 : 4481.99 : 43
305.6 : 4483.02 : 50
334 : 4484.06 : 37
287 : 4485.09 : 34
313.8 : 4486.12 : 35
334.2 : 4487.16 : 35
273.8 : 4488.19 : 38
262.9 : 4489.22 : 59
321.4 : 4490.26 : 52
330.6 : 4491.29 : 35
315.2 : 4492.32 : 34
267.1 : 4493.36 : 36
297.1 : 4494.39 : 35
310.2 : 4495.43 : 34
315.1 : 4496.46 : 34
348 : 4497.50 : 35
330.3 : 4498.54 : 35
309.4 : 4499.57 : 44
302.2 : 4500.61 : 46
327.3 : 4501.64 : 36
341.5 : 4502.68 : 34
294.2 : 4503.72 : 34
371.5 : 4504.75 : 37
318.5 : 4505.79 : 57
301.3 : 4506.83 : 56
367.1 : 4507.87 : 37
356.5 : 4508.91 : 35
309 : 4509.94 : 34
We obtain -1.4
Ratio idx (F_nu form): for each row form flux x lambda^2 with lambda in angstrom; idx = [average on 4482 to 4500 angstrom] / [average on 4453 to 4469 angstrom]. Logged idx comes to 1.1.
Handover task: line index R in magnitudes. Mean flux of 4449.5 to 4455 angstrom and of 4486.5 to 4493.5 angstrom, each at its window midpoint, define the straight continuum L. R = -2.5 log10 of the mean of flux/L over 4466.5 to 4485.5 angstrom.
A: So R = -0.07 mag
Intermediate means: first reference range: 264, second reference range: 303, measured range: 308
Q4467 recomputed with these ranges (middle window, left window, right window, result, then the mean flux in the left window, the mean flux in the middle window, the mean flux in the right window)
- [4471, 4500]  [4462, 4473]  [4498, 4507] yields 0.3 angstrom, 293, 305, 323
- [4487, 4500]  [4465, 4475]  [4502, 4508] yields 0.5 angstrom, 305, 308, 330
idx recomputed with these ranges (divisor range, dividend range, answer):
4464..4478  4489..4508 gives 1.07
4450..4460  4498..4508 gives 1.23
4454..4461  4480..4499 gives 1.19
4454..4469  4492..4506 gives 1.16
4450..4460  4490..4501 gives 1.18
